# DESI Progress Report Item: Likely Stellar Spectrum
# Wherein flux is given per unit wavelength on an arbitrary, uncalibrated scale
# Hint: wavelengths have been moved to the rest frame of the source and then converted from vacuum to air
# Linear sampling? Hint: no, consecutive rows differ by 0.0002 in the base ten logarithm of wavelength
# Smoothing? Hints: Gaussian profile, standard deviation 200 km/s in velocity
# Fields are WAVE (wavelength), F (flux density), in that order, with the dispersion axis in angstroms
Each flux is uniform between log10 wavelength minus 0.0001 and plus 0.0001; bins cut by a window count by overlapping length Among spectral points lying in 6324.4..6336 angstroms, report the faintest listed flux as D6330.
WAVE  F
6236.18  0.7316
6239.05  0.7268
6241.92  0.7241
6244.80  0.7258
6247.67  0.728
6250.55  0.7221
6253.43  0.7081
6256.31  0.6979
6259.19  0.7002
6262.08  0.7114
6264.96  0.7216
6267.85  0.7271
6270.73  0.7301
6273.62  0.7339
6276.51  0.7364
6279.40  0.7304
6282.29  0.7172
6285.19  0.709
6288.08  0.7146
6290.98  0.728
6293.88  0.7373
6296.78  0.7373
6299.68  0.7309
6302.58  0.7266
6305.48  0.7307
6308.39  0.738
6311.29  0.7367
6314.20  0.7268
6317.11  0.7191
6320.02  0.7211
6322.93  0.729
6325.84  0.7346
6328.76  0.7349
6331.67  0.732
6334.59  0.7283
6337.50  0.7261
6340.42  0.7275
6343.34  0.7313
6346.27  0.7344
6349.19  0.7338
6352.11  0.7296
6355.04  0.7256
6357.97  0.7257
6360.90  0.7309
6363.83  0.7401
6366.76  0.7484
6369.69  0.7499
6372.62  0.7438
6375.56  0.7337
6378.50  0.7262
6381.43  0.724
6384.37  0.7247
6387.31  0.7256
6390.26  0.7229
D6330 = 0.7283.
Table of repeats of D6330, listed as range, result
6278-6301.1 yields 0.709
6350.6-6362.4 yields 0.7256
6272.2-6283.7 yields 0.7172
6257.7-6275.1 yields 0.7002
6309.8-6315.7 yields 0.7268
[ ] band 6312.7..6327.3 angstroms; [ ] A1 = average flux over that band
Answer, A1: 0.726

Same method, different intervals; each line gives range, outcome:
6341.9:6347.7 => 0.732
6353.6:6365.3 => 0.73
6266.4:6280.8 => 0.732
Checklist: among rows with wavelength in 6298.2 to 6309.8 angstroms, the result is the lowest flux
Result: 0.7266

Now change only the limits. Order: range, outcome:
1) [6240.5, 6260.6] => 0.6979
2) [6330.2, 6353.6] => 0.7261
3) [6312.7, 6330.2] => 0.7191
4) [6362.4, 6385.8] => 0.724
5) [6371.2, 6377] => 0.7337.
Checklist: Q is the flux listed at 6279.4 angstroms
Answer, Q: 0.7304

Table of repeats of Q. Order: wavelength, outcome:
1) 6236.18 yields 0.7316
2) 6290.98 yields 0.728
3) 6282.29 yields 0.7172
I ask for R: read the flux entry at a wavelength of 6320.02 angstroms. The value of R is 0.7211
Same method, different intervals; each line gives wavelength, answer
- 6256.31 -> 0.6979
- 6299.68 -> 0.7309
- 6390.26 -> 0.7229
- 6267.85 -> 0.7271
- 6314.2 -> 0.7268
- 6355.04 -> 0.7256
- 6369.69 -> 0.7499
